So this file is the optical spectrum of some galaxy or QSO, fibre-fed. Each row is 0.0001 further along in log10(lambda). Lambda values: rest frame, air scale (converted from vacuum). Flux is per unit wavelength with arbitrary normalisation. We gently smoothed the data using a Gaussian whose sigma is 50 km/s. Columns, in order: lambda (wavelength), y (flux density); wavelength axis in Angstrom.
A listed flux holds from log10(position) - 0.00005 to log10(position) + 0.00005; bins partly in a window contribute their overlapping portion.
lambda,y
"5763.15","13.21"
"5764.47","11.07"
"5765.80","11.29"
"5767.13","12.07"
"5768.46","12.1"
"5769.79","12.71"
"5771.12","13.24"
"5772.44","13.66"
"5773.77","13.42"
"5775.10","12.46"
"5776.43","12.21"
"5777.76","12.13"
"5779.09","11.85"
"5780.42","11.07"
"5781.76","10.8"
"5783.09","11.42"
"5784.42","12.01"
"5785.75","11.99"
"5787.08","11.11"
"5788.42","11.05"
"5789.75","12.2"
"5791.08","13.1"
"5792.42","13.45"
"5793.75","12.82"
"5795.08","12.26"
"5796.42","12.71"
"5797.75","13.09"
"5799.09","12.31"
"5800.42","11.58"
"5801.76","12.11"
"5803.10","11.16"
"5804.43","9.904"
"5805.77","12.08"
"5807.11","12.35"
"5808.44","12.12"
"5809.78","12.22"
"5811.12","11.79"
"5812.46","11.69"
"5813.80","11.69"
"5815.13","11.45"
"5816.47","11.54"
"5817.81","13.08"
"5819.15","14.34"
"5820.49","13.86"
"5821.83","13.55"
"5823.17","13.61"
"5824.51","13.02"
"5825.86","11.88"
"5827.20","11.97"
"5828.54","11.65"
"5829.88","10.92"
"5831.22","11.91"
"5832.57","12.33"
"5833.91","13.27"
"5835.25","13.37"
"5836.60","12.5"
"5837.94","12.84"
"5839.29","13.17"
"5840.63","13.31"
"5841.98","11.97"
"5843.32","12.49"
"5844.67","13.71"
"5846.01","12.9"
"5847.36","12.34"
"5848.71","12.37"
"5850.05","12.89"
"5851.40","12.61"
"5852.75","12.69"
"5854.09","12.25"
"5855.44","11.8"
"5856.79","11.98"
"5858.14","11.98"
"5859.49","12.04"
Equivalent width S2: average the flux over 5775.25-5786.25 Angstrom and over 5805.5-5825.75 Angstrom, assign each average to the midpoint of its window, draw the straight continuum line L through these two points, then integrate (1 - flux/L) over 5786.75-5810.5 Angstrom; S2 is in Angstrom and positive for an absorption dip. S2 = 0.1 Angstrom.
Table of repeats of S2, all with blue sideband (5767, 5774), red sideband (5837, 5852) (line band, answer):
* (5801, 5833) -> 1.6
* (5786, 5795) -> 0.4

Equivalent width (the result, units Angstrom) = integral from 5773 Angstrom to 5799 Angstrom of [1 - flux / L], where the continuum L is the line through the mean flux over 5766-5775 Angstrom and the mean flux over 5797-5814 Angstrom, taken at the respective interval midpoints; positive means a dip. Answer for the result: 0.4 Angstrom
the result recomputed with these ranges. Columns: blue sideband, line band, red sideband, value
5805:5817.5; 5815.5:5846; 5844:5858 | -1.3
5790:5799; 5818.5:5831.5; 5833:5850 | 0.2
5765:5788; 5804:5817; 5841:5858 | 0.6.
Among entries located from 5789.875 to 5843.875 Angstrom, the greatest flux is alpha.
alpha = 14.34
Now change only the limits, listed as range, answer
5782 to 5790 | 12.2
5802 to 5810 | 12.35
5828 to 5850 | 13.71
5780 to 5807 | 13.45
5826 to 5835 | 13.27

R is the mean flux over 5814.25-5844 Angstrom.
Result 12.6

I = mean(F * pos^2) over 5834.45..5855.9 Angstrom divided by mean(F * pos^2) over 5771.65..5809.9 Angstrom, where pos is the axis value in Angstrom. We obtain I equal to 1.1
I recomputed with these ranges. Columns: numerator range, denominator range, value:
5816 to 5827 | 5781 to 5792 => 1.13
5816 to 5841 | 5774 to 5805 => 1.08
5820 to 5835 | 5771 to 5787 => 1.05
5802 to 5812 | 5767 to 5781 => 0.95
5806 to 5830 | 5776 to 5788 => 1.08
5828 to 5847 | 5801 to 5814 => 1.09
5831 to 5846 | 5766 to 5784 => 1.07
